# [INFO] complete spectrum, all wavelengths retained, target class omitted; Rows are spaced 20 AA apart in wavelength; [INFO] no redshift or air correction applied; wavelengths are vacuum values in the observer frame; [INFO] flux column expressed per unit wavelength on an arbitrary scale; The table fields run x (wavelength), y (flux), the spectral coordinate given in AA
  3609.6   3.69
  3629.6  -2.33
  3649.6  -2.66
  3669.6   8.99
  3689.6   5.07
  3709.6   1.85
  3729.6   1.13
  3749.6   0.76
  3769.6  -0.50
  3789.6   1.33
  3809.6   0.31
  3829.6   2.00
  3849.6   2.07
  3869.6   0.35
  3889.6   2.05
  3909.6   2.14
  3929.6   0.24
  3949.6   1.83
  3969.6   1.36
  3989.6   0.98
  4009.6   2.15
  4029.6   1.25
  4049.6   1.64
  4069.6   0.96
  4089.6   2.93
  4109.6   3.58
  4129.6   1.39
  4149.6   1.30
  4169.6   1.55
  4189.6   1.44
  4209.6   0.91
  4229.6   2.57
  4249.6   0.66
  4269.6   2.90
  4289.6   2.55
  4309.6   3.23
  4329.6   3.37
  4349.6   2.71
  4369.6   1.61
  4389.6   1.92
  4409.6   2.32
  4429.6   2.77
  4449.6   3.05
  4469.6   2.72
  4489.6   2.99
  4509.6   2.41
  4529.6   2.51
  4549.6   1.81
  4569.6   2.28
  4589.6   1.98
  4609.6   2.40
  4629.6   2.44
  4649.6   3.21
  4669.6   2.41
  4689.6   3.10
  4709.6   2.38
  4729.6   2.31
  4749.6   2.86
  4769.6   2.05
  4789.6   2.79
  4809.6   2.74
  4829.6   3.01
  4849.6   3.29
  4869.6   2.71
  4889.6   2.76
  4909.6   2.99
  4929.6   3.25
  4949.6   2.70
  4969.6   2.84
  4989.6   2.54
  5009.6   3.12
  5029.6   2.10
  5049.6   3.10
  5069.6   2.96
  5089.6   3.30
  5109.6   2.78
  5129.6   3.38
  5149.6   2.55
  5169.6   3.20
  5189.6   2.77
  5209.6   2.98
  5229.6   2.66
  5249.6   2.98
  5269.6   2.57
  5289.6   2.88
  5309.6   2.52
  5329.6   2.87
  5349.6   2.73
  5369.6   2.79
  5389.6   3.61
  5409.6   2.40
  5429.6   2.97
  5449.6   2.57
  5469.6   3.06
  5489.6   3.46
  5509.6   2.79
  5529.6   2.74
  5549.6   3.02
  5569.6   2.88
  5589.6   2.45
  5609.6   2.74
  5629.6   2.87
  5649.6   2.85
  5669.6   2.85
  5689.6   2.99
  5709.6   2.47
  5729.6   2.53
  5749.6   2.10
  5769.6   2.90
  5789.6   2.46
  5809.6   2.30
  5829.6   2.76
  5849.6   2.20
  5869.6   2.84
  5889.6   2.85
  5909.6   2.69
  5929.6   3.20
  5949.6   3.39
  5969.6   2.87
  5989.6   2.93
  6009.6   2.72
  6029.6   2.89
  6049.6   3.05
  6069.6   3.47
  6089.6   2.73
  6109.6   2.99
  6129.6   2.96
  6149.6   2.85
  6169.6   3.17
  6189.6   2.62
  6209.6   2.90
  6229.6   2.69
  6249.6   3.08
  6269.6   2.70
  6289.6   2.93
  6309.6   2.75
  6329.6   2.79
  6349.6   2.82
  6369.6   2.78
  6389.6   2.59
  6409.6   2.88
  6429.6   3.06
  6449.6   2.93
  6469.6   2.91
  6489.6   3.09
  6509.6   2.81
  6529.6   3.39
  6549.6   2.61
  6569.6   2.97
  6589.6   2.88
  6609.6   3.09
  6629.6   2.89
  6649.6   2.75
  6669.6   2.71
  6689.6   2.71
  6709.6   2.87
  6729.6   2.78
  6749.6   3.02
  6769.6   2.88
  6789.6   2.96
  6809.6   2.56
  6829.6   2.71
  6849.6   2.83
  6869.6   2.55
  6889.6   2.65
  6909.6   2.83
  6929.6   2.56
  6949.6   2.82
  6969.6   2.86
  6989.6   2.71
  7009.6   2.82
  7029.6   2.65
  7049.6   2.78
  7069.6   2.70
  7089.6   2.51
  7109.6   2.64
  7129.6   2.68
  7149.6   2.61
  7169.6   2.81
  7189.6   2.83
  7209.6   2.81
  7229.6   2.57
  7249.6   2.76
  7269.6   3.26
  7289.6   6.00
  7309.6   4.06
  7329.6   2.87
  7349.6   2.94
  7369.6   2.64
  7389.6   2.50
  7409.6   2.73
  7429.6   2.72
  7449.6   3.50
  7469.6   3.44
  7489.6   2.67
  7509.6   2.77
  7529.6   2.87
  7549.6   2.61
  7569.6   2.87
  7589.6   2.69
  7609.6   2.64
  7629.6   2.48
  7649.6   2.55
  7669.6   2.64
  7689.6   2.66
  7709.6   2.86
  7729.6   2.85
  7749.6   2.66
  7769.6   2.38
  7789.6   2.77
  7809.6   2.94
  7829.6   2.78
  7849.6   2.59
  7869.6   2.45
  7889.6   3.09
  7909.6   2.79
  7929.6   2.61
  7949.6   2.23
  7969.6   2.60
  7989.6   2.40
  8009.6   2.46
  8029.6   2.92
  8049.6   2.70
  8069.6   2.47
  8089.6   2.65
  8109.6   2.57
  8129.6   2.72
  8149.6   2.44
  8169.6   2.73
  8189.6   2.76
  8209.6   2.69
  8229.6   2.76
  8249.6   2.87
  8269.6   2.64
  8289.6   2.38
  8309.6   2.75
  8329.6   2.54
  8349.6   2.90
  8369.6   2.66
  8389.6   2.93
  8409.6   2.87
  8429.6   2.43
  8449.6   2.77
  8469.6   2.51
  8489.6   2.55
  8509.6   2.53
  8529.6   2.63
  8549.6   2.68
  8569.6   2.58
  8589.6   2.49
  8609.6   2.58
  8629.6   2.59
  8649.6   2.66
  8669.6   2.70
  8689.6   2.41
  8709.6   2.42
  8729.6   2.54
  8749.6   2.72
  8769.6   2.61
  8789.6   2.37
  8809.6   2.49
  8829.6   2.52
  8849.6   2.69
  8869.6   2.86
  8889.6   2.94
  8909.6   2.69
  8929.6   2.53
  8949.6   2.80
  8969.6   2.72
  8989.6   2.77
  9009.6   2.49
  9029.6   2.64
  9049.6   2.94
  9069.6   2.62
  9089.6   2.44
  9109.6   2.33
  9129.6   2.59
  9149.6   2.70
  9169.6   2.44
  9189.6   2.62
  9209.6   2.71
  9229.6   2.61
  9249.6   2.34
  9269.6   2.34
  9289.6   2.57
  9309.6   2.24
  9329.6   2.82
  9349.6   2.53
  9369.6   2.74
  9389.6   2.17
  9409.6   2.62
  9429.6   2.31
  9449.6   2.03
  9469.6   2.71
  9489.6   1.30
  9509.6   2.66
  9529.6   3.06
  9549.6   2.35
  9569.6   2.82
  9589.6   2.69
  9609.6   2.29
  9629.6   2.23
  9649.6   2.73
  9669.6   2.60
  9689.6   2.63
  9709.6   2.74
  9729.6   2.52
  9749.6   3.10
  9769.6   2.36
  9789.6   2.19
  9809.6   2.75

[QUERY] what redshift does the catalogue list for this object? 0.110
